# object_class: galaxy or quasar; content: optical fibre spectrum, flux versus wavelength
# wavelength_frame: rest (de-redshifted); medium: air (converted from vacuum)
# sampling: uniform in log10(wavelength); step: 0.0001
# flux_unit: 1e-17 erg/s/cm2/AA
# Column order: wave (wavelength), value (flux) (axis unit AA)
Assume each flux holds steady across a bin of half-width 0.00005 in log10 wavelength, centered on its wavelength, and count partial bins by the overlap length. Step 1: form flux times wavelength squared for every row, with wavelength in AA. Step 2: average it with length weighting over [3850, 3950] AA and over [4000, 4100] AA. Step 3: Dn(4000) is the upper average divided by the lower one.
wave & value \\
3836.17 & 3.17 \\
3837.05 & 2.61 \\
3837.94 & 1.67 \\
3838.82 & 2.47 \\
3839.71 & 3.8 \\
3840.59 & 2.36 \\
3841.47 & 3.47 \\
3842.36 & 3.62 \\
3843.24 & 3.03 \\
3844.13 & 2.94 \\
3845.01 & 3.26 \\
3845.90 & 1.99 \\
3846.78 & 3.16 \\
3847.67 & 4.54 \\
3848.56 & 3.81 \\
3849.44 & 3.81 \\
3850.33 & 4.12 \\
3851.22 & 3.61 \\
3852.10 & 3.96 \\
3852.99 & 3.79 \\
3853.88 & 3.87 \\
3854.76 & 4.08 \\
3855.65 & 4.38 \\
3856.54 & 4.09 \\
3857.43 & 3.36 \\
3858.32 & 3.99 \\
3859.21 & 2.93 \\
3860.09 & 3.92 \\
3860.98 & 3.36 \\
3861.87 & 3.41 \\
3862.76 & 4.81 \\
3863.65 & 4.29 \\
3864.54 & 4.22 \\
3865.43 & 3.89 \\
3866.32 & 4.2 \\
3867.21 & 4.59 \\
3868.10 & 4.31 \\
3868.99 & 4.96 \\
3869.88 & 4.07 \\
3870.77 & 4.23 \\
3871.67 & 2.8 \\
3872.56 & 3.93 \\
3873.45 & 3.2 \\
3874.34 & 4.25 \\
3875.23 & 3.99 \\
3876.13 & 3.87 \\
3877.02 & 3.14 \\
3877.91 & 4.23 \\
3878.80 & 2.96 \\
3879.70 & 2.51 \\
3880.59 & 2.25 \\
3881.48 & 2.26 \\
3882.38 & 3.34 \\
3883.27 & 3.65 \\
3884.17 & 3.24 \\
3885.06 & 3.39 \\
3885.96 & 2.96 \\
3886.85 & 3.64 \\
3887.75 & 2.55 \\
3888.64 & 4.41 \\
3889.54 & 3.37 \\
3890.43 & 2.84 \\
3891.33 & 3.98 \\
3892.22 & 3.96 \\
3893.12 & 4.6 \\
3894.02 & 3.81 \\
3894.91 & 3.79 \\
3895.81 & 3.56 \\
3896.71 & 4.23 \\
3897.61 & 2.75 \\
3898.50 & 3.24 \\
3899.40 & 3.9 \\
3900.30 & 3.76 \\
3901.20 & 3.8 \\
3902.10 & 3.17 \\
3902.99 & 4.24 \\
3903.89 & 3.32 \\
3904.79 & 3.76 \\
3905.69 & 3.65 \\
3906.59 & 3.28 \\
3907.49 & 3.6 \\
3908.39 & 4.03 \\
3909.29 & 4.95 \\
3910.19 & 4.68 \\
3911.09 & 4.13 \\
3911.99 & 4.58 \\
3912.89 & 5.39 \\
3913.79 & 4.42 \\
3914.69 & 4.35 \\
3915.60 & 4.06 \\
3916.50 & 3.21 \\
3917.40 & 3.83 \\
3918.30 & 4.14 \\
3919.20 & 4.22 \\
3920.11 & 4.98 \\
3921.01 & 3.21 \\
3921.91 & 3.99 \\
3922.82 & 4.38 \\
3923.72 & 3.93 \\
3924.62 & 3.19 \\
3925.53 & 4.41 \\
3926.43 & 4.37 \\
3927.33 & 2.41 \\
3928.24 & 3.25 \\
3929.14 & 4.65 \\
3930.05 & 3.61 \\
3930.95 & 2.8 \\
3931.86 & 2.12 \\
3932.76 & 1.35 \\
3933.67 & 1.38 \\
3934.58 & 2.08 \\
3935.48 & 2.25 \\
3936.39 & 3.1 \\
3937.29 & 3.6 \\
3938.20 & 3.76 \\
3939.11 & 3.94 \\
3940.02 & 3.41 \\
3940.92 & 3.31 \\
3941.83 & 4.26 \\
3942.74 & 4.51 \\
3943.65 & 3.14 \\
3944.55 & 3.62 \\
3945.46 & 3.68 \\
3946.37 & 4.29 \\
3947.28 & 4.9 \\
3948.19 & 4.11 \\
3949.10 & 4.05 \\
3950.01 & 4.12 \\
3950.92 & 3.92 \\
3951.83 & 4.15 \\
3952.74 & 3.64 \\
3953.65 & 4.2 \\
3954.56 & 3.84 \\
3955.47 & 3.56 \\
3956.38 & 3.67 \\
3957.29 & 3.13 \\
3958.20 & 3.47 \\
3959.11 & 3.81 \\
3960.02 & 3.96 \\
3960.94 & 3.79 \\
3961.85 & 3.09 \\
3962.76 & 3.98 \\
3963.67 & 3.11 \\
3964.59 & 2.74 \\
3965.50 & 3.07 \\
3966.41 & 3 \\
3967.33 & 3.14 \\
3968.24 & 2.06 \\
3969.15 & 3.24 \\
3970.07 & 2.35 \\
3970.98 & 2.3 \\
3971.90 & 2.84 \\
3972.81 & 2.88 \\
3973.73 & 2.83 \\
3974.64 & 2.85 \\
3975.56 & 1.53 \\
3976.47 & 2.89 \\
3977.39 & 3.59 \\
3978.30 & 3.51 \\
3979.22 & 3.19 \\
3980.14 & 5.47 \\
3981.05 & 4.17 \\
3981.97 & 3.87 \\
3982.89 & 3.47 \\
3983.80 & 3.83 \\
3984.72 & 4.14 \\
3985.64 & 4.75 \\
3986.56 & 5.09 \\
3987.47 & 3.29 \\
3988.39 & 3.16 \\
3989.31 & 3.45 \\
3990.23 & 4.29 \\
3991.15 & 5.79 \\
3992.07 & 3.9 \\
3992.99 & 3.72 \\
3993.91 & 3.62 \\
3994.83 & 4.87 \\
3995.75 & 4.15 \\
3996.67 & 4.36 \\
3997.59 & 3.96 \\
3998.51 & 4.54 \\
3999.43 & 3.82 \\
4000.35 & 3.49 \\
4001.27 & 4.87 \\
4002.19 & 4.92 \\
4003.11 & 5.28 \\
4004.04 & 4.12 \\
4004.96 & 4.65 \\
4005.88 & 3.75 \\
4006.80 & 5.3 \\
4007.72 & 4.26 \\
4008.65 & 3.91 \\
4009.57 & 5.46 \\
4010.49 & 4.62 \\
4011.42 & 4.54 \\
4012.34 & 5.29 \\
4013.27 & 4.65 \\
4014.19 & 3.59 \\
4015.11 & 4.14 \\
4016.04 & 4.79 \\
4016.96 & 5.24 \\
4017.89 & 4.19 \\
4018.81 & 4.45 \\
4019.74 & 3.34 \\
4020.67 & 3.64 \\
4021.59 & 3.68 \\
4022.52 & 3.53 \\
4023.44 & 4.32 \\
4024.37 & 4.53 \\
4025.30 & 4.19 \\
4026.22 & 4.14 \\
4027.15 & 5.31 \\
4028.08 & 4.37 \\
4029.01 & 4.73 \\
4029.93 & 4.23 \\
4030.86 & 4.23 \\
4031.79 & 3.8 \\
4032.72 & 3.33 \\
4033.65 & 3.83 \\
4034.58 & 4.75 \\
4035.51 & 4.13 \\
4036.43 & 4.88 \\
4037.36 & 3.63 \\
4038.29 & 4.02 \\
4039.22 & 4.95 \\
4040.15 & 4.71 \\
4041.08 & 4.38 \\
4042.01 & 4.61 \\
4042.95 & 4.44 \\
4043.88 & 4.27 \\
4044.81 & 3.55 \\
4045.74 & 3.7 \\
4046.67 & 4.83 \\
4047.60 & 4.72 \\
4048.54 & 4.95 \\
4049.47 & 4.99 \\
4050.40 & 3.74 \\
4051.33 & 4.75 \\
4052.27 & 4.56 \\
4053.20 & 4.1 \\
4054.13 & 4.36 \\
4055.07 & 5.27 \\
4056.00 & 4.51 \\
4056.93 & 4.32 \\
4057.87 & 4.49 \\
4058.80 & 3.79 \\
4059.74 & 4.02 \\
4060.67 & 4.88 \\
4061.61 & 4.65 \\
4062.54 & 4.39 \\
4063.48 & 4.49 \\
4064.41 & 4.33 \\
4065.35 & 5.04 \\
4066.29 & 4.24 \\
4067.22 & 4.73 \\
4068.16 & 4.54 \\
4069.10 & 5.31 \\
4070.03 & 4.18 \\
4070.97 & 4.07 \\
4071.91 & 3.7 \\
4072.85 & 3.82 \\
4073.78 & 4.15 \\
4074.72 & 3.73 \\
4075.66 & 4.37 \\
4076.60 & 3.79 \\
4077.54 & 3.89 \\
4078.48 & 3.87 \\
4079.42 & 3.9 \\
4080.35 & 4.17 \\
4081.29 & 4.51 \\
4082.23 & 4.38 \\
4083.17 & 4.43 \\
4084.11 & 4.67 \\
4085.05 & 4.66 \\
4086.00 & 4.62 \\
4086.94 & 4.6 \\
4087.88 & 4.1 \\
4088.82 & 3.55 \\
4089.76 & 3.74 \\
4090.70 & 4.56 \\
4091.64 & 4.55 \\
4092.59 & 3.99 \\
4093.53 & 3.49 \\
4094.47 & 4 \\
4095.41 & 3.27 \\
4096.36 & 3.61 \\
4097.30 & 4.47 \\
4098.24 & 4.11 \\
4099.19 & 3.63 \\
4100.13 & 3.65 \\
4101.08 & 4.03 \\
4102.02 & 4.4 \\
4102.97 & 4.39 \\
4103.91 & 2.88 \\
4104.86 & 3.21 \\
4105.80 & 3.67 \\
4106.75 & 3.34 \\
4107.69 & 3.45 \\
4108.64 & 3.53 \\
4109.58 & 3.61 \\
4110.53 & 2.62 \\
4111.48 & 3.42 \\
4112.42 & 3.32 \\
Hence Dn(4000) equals 1.3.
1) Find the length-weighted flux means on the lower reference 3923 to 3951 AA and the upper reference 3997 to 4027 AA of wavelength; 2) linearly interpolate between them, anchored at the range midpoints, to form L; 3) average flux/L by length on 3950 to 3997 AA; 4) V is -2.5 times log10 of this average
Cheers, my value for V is 0.09 mag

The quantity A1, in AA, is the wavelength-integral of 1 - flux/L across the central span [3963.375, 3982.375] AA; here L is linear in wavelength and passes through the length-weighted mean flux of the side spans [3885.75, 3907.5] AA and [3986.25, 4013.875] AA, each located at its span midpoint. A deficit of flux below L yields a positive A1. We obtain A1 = 5.0 AA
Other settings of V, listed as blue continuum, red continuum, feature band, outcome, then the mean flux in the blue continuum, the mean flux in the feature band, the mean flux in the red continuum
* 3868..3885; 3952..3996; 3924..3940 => 0.15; 3.52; 3.09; 3.55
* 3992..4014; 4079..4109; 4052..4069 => -0.09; 4.42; 4.5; 3.99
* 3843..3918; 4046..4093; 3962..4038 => 0.05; 3.74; 3.96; 4.36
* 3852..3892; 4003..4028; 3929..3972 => 0.20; 3.68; 3.37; 4.39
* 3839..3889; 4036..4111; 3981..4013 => -0.09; 3.61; 4.31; 4.18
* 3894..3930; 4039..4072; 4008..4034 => 0.01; 3.91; 4.29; 4.46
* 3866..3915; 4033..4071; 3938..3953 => 0.01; 3.74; 3.94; 4.44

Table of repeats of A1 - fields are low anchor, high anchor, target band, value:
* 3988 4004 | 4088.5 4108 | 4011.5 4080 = -4.78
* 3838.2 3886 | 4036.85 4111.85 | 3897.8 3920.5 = -1.72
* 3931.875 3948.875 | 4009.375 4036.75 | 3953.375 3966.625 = 0.30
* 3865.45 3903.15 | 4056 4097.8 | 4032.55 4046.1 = -0.41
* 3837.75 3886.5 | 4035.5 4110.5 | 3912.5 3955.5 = 1.13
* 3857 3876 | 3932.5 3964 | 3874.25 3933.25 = 1.62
